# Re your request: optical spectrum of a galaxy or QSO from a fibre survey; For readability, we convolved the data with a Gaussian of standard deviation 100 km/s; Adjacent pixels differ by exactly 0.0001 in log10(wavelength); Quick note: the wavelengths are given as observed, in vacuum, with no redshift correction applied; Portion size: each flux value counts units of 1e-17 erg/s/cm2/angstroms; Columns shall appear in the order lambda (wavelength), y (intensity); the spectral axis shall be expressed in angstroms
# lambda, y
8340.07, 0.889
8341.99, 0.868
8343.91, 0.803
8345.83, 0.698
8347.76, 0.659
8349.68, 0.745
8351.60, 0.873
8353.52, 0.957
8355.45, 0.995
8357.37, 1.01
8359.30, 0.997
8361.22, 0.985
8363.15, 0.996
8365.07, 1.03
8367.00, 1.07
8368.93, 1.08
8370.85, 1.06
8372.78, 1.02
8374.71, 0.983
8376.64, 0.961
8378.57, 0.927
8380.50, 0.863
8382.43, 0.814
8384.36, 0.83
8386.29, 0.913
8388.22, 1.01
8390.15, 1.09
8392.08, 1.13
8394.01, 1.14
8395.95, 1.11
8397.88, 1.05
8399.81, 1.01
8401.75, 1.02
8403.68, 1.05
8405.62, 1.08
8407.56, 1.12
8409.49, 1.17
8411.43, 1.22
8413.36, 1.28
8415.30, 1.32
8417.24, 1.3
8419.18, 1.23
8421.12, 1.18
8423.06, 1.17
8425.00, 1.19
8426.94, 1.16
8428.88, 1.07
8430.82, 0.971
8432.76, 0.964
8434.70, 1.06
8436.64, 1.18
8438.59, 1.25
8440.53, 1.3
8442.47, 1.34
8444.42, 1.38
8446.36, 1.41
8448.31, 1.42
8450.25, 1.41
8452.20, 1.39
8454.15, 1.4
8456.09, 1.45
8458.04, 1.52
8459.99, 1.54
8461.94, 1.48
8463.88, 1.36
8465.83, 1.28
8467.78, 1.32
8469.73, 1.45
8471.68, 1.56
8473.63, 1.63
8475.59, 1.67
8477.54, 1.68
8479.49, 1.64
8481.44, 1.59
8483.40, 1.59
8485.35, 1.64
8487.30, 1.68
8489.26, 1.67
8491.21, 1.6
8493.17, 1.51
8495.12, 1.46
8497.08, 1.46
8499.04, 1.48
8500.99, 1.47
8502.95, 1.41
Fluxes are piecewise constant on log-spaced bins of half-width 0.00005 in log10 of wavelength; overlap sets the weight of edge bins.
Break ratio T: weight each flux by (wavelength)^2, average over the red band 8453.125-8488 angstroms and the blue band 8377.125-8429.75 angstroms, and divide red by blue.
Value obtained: 1.42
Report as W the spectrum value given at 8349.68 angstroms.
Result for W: 0.745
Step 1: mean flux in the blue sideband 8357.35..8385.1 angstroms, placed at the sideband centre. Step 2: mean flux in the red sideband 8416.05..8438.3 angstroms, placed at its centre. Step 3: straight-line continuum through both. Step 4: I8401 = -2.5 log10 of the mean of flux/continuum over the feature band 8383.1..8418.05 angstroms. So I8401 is -0.04 mag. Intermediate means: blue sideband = 0.975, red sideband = 1.14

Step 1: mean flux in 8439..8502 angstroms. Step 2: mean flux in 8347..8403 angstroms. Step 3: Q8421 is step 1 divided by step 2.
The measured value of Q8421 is 1.5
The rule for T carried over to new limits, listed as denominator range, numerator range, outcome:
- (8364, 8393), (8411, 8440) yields 1.20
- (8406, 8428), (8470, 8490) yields 1.37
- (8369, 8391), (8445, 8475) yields 1.54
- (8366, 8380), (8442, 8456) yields 1.41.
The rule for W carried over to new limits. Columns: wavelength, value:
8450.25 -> 1.41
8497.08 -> 1.46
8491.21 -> 1.6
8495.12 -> 1.46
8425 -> 1.19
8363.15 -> 0.996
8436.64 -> 1.18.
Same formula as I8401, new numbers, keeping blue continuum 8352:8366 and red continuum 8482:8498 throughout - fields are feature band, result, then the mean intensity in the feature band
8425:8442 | 0.172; 1.13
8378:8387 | 0.256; 0.866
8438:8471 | 0.015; 1.4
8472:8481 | -0.088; 1.64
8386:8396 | 0.062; 1.07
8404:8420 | 0.019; 1.21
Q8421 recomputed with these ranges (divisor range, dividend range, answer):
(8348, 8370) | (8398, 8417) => 1.18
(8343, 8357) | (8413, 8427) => 1.49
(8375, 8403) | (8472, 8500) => 1.61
